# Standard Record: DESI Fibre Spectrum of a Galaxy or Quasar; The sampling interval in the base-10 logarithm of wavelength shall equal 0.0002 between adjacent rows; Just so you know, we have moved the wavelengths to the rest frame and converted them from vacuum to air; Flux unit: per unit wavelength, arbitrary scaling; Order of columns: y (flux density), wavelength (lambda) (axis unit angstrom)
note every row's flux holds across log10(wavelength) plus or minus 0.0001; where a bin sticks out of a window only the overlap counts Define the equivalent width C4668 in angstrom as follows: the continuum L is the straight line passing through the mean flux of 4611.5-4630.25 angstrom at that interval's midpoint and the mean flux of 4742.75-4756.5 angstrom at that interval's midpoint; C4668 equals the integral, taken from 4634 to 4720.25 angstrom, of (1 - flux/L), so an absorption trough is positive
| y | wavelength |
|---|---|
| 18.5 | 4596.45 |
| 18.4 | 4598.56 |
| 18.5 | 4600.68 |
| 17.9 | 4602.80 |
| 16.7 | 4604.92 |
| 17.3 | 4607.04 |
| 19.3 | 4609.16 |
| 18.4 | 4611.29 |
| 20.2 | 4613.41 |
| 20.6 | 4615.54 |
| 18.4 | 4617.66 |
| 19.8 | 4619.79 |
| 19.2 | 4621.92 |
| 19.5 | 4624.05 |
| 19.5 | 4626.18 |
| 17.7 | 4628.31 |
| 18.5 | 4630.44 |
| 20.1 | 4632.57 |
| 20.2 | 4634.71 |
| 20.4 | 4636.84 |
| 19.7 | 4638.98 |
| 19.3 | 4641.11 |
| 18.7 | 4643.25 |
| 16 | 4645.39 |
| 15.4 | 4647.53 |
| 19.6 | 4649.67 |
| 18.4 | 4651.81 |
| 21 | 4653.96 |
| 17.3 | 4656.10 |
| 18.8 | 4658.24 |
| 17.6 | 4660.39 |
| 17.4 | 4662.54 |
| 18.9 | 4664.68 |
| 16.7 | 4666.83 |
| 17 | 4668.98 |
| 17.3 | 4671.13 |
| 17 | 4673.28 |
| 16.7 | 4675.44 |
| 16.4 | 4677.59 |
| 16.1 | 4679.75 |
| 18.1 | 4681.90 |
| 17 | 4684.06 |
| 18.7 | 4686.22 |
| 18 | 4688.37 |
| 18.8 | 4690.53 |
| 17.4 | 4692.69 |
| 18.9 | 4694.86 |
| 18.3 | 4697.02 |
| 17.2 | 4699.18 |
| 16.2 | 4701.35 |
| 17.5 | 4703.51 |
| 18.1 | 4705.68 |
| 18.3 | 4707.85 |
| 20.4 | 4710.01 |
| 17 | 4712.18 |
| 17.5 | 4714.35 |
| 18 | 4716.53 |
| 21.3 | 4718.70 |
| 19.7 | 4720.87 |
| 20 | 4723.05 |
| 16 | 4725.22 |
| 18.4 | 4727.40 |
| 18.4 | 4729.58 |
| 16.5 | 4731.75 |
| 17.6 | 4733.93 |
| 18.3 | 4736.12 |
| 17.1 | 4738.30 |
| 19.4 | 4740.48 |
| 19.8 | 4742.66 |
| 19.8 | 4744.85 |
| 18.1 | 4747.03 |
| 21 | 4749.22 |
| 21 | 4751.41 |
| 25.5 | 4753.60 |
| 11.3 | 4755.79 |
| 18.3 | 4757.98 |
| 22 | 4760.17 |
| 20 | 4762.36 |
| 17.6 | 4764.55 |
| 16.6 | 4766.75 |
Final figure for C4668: 6.2 angstrom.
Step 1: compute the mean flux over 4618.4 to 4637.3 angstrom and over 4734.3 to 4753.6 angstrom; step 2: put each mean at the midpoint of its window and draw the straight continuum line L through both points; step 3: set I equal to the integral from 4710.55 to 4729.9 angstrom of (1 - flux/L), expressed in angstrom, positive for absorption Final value 1.0 angstrom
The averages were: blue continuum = 19.4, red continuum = 19.6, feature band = 18.5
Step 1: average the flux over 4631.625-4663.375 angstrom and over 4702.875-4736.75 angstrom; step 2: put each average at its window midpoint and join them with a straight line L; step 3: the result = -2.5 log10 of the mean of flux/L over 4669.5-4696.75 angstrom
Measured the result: 0.06 mag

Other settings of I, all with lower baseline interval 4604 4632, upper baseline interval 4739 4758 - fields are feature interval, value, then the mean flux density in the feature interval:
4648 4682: 2.40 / 17.7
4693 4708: 1.14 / 17.7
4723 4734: 0.95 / 17.6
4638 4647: 0.35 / 18.2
